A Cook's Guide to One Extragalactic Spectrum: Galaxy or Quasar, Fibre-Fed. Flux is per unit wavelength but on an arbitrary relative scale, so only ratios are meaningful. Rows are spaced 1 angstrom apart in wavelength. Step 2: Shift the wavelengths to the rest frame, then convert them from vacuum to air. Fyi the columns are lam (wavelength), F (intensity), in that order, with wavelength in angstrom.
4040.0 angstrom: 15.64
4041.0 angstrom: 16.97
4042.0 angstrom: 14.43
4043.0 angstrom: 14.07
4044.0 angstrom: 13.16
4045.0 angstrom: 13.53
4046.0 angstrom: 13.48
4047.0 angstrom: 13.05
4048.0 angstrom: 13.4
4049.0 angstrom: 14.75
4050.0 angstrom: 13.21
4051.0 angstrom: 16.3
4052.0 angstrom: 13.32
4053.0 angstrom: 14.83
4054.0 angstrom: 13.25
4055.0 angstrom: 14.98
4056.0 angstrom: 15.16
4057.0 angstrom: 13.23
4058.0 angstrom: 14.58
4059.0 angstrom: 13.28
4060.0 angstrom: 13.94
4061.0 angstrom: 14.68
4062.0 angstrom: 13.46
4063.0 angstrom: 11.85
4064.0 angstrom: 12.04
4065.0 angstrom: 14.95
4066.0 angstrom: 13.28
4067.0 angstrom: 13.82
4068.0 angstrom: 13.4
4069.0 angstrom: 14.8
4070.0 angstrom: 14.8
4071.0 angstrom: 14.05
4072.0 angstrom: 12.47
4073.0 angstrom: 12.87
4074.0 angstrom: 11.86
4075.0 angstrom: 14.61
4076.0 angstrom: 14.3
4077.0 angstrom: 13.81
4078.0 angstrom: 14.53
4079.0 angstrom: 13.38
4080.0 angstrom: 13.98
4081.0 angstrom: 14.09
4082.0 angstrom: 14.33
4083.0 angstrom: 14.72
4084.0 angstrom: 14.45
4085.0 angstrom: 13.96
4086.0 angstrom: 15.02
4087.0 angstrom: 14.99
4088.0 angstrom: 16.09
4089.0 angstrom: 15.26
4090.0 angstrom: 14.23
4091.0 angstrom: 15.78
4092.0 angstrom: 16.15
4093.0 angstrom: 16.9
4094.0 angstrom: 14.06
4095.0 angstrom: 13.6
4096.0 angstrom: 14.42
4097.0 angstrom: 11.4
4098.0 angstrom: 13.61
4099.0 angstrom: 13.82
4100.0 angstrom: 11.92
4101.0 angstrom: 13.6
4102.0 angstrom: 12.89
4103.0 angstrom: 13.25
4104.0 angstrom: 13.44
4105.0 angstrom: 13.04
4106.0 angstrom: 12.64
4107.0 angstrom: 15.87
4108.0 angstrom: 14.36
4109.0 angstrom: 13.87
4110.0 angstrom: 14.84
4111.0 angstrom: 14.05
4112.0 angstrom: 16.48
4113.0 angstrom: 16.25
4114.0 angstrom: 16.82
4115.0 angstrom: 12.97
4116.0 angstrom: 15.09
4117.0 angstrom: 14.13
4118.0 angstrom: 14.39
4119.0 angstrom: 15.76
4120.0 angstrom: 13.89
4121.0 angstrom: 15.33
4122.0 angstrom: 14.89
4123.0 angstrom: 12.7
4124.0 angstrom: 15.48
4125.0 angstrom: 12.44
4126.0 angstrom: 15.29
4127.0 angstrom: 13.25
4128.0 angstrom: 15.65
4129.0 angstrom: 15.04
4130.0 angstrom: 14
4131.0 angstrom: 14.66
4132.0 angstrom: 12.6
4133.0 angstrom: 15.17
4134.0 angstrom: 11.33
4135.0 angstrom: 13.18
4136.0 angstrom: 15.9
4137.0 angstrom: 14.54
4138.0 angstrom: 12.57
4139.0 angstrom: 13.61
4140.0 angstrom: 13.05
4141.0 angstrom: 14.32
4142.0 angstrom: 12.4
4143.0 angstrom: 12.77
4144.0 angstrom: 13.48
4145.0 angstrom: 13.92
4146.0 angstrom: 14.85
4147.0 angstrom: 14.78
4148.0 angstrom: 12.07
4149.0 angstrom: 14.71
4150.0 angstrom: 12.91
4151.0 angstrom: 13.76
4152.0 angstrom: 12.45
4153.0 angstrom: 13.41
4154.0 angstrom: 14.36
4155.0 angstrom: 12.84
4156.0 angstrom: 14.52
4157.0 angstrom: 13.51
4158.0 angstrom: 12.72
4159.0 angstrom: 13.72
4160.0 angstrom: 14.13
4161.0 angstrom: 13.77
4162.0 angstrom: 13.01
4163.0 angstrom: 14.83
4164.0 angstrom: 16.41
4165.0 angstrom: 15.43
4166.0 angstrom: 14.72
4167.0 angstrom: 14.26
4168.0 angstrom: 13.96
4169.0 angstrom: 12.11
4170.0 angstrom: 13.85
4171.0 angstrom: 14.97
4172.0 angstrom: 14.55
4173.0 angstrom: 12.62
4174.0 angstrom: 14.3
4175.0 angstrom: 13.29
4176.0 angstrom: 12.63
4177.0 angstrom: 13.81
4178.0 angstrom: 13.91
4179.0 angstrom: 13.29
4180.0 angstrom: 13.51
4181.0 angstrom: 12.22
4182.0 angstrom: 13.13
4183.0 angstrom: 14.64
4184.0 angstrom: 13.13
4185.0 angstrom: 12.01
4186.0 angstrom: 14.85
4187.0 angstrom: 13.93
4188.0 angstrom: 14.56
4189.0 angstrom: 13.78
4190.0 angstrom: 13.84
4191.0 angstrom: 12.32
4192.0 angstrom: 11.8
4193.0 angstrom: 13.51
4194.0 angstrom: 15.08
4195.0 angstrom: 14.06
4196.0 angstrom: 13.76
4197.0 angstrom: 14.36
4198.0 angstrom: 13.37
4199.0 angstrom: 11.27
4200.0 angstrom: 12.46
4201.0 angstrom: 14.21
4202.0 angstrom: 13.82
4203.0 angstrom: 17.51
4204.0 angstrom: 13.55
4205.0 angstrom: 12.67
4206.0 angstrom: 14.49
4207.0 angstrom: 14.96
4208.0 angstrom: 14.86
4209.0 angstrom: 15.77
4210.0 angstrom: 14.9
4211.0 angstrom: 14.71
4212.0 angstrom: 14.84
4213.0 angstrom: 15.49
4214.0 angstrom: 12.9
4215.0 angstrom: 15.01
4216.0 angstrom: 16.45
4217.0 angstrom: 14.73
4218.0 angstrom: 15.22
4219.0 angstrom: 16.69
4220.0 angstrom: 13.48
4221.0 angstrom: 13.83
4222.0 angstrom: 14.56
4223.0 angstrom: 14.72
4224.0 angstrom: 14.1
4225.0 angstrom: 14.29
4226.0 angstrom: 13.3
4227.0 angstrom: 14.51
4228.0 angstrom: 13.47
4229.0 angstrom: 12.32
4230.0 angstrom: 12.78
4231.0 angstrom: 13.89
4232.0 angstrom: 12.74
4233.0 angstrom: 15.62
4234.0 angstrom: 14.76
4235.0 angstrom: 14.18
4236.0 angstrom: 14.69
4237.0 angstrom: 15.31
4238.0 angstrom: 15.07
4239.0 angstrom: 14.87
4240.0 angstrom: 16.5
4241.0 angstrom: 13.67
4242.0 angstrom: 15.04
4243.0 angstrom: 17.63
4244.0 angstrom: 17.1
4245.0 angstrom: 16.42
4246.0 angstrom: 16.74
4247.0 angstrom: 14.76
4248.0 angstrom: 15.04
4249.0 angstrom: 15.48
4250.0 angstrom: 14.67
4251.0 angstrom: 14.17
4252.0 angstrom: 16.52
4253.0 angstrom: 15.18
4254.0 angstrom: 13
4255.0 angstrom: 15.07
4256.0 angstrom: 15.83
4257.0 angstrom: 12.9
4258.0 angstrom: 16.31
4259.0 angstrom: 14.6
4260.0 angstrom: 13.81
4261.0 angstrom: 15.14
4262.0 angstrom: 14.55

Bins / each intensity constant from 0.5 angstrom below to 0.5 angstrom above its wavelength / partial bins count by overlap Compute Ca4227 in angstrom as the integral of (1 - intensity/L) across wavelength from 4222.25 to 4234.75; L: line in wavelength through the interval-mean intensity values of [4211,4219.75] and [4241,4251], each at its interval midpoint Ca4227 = 1.2 angstrom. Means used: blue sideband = 15.1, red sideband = 15.7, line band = 13.9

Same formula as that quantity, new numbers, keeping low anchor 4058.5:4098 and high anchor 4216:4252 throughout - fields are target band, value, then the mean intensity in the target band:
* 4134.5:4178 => 2.0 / 13.8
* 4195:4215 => 0.6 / 14.2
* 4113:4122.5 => -0.4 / 14.9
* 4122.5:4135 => 0.3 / 13.9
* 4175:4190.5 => 1.1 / 13.5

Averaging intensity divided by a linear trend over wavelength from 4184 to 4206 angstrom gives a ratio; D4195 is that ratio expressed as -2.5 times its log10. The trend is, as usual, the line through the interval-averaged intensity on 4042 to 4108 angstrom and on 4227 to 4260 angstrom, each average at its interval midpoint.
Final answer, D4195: 0.073 mag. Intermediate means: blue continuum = 14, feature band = 13.7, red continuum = 14.9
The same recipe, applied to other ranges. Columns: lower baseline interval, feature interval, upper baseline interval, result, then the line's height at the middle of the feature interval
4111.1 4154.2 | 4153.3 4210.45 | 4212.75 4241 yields 0.03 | 14.3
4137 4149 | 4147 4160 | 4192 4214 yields 0.01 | 13.6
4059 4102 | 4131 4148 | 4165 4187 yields 0.01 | 13.8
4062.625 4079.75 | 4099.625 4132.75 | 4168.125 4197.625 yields -0.05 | 13.6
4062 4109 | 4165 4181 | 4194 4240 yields 0.04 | 14.2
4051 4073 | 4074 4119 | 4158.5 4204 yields -0.04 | 13.8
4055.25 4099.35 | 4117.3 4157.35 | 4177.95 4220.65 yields 0.01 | 14.1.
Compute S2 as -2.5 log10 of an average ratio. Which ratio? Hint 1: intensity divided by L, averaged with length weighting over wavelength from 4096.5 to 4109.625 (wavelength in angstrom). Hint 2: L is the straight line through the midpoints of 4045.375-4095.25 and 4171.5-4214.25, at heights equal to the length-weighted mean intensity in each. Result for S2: 0.05 mag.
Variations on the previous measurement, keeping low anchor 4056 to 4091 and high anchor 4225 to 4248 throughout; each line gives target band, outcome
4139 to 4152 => 0.063 mag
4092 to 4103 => 0.032 mag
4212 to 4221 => -0.017 mag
